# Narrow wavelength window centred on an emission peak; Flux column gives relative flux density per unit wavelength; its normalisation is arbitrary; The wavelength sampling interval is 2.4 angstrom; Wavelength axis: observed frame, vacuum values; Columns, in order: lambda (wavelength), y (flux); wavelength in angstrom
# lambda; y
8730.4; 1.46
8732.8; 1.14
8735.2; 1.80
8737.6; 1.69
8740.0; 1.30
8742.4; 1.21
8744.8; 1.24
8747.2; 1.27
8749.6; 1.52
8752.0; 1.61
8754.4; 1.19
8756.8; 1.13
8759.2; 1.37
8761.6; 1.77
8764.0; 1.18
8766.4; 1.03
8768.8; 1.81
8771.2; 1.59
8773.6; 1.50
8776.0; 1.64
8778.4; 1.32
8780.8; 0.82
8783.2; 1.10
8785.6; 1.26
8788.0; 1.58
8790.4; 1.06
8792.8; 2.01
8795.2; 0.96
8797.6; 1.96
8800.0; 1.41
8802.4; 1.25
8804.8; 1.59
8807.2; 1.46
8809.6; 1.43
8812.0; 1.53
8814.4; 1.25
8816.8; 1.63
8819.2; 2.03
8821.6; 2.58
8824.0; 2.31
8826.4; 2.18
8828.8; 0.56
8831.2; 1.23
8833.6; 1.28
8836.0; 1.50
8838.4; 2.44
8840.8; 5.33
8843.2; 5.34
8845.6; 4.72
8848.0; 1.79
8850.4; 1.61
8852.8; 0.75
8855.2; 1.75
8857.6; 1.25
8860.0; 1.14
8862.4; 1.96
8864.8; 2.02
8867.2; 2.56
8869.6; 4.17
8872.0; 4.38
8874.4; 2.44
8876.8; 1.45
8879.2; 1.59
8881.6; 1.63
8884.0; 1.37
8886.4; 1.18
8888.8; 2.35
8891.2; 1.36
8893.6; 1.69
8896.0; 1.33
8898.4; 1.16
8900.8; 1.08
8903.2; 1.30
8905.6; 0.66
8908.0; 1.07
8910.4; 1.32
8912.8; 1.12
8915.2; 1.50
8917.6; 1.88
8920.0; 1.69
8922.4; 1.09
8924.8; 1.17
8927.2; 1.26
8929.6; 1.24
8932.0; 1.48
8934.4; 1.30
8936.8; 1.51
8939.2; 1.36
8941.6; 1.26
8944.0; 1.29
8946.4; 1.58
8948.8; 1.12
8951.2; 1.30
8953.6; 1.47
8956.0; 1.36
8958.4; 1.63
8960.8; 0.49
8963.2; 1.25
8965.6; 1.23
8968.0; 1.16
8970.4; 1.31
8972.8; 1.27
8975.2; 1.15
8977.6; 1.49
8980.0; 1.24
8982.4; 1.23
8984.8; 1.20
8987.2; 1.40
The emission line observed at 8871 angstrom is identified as [N II] 6583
